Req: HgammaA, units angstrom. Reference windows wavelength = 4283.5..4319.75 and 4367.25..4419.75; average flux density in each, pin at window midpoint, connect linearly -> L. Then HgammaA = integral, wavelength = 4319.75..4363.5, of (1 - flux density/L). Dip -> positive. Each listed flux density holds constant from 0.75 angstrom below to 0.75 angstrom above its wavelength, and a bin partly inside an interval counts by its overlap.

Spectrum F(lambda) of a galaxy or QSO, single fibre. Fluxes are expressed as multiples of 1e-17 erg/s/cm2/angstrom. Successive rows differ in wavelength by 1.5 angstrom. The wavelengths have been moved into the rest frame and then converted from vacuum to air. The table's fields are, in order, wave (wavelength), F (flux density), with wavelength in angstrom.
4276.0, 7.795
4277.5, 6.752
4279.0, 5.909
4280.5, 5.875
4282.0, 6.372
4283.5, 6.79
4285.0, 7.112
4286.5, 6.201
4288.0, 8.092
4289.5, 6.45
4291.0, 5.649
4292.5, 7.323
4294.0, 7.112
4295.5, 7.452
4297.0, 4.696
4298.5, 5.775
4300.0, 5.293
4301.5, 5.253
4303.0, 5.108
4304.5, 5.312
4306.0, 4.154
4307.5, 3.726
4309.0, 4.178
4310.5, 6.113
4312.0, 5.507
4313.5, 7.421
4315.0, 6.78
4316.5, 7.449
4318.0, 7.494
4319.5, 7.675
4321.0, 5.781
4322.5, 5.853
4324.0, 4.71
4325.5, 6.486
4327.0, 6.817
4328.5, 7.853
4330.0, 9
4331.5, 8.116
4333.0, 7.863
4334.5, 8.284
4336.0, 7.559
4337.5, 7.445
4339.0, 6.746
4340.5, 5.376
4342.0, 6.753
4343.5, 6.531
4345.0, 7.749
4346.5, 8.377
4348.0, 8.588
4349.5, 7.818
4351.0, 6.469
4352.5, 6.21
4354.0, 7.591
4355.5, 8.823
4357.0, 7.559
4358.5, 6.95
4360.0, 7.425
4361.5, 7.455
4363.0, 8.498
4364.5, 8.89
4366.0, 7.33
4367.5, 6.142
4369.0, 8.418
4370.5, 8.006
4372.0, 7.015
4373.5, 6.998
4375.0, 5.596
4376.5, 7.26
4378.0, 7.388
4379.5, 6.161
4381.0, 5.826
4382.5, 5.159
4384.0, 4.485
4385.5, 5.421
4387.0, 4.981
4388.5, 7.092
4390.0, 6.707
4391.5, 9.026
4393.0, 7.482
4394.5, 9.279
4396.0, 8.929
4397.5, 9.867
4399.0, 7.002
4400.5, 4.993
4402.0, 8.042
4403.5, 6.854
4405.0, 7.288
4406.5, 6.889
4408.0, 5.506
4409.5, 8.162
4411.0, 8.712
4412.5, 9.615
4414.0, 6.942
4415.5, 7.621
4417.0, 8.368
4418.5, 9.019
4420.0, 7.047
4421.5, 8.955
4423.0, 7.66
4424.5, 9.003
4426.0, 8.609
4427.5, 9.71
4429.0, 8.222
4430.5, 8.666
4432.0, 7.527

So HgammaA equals -4.3 angstrom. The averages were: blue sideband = 6.13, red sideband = 7.22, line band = 7.26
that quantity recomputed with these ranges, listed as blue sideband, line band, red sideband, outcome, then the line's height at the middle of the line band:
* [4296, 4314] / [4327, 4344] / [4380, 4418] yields -4.5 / 5.86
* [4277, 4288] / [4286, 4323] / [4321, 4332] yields 3.5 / 6.7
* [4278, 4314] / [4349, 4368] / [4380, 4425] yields -1.9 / 6.79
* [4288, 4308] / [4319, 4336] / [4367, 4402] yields -2.7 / 6.16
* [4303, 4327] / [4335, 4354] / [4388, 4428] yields -1.8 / 6.55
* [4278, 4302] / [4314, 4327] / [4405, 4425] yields 0.3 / 6.73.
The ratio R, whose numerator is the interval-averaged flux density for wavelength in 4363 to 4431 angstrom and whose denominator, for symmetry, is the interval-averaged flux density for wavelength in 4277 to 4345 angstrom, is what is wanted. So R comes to 1.2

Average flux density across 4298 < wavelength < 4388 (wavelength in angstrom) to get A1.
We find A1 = 6.72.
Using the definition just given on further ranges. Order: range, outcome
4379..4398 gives 6.93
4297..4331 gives 6.06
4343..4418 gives 7.32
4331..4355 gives 7.35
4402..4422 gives 7.76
